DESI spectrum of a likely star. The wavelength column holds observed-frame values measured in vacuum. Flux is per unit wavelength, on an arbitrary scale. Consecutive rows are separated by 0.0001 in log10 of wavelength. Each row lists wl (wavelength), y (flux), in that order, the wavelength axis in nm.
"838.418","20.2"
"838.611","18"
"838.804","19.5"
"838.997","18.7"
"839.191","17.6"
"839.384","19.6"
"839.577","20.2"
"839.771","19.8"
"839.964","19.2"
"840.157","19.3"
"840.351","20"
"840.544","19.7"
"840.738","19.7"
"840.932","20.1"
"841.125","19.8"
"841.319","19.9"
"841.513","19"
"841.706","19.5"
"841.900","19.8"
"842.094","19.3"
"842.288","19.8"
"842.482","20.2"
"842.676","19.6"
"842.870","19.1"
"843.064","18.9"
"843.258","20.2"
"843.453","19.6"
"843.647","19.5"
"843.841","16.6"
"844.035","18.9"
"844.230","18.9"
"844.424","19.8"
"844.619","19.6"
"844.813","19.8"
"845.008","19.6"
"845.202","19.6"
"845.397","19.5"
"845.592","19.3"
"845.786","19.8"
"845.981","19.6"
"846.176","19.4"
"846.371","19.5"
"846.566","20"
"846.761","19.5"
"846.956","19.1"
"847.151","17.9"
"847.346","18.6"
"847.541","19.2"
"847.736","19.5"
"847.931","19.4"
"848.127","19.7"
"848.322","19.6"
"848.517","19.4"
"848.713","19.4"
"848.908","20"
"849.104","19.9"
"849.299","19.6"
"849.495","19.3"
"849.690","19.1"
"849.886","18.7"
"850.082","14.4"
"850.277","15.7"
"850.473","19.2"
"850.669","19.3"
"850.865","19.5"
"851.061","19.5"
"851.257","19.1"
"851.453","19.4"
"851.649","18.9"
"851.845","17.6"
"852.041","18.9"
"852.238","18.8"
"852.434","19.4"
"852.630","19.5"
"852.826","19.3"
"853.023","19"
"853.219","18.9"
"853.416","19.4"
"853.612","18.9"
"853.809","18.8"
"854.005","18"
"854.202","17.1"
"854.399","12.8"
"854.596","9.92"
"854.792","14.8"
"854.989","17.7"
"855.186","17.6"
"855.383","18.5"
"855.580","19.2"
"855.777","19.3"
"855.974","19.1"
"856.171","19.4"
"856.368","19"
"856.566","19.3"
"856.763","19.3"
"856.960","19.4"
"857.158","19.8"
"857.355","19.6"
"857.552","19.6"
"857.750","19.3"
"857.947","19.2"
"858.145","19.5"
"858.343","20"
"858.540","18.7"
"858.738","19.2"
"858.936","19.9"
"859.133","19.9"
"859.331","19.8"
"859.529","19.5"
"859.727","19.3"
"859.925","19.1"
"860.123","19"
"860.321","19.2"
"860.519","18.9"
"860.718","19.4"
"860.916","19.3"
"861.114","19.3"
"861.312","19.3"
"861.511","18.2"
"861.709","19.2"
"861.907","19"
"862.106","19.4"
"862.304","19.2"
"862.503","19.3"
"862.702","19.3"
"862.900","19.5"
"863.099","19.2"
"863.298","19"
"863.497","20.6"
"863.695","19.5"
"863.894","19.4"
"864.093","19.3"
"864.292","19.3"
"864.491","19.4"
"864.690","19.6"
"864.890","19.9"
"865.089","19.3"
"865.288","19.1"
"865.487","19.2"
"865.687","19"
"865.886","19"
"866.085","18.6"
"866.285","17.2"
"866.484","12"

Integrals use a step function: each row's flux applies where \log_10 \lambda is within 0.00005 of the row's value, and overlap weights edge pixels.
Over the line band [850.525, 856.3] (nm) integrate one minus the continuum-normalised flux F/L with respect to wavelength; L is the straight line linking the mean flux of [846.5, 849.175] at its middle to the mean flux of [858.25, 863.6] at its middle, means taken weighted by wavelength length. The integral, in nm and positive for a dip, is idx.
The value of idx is 0.340 nm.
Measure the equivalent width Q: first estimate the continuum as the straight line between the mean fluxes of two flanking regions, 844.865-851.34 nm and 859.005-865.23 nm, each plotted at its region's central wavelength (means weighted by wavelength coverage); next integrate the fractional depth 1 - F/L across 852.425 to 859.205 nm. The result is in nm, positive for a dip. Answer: 0.26 nm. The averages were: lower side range 19.1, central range 18.5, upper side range 19.3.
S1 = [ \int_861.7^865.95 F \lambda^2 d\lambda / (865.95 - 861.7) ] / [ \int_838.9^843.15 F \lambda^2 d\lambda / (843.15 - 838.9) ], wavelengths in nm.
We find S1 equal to 1.0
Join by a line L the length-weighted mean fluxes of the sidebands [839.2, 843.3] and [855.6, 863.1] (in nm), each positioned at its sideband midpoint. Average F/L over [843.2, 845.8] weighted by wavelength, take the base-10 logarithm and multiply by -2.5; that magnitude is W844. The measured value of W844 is 0.01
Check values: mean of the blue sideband 19.6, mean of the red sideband 19.3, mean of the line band 19.3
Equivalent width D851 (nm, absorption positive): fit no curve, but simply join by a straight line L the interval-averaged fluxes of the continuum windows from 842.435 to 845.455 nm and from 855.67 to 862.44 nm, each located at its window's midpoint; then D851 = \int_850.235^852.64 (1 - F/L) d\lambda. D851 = 0.05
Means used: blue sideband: 19.3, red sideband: 19.3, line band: 18.9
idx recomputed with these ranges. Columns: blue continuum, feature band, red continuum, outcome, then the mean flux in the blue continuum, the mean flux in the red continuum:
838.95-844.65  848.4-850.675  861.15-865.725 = 0.085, 19.4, 19.3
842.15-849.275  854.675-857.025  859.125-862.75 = 0.099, 19.4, 19.2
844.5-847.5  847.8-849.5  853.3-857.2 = -0.059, 19.4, 17.8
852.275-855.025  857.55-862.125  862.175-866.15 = -0.184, 17.4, 19.3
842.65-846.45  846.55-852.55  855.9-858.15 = 0.126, 19.3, 19.4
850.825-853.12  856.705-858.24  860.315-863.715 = -0.023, 19.1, 19.3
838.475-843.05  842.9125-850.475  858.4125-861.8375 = 0.110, 19.4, 19.3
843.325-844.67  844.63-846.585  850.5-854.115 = -0.063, 19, 19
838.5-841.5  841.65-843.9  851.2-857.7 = -0.022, 19.4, 18.3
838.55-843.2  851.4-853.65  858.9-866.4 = 0.039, 19.4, 19.2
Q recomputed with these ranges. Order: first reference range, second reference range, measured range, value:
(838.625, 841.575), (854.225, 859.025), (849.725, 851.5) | 0.04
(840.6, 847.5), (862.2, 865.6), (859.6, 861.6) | 0.03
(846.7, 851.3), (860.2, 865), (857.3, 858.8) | -0.02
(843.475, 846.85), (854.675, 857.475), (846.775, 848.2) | 0.01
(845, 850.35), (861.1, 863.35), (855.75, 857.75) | -0.03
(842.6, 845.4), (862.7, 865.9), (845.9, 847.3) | 0.00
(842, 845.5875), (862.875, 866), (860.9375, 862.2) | 0.02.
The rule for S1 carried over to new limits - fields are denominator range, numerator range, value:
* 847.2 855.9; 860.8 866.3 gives 1.07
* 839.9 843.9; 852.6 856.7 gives 0.94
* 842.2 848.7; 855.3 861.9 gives 1.03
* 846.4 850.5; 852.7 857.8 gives 0.98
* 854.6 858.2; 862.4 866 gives 1.06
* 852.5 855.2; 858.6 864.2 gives 1.14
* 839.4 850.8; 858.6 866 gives 1.04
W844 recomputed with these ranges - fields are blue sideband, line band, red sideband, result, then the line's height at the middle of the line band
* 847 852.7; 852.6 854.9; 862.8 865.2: 0.12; 19.1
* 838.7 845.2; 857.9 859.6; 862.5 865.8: -0.01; 19.4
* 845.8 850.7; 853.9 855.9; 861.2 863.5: 0.16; 19.1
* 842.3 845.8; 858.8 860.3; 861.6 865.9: -0.01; 19.4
